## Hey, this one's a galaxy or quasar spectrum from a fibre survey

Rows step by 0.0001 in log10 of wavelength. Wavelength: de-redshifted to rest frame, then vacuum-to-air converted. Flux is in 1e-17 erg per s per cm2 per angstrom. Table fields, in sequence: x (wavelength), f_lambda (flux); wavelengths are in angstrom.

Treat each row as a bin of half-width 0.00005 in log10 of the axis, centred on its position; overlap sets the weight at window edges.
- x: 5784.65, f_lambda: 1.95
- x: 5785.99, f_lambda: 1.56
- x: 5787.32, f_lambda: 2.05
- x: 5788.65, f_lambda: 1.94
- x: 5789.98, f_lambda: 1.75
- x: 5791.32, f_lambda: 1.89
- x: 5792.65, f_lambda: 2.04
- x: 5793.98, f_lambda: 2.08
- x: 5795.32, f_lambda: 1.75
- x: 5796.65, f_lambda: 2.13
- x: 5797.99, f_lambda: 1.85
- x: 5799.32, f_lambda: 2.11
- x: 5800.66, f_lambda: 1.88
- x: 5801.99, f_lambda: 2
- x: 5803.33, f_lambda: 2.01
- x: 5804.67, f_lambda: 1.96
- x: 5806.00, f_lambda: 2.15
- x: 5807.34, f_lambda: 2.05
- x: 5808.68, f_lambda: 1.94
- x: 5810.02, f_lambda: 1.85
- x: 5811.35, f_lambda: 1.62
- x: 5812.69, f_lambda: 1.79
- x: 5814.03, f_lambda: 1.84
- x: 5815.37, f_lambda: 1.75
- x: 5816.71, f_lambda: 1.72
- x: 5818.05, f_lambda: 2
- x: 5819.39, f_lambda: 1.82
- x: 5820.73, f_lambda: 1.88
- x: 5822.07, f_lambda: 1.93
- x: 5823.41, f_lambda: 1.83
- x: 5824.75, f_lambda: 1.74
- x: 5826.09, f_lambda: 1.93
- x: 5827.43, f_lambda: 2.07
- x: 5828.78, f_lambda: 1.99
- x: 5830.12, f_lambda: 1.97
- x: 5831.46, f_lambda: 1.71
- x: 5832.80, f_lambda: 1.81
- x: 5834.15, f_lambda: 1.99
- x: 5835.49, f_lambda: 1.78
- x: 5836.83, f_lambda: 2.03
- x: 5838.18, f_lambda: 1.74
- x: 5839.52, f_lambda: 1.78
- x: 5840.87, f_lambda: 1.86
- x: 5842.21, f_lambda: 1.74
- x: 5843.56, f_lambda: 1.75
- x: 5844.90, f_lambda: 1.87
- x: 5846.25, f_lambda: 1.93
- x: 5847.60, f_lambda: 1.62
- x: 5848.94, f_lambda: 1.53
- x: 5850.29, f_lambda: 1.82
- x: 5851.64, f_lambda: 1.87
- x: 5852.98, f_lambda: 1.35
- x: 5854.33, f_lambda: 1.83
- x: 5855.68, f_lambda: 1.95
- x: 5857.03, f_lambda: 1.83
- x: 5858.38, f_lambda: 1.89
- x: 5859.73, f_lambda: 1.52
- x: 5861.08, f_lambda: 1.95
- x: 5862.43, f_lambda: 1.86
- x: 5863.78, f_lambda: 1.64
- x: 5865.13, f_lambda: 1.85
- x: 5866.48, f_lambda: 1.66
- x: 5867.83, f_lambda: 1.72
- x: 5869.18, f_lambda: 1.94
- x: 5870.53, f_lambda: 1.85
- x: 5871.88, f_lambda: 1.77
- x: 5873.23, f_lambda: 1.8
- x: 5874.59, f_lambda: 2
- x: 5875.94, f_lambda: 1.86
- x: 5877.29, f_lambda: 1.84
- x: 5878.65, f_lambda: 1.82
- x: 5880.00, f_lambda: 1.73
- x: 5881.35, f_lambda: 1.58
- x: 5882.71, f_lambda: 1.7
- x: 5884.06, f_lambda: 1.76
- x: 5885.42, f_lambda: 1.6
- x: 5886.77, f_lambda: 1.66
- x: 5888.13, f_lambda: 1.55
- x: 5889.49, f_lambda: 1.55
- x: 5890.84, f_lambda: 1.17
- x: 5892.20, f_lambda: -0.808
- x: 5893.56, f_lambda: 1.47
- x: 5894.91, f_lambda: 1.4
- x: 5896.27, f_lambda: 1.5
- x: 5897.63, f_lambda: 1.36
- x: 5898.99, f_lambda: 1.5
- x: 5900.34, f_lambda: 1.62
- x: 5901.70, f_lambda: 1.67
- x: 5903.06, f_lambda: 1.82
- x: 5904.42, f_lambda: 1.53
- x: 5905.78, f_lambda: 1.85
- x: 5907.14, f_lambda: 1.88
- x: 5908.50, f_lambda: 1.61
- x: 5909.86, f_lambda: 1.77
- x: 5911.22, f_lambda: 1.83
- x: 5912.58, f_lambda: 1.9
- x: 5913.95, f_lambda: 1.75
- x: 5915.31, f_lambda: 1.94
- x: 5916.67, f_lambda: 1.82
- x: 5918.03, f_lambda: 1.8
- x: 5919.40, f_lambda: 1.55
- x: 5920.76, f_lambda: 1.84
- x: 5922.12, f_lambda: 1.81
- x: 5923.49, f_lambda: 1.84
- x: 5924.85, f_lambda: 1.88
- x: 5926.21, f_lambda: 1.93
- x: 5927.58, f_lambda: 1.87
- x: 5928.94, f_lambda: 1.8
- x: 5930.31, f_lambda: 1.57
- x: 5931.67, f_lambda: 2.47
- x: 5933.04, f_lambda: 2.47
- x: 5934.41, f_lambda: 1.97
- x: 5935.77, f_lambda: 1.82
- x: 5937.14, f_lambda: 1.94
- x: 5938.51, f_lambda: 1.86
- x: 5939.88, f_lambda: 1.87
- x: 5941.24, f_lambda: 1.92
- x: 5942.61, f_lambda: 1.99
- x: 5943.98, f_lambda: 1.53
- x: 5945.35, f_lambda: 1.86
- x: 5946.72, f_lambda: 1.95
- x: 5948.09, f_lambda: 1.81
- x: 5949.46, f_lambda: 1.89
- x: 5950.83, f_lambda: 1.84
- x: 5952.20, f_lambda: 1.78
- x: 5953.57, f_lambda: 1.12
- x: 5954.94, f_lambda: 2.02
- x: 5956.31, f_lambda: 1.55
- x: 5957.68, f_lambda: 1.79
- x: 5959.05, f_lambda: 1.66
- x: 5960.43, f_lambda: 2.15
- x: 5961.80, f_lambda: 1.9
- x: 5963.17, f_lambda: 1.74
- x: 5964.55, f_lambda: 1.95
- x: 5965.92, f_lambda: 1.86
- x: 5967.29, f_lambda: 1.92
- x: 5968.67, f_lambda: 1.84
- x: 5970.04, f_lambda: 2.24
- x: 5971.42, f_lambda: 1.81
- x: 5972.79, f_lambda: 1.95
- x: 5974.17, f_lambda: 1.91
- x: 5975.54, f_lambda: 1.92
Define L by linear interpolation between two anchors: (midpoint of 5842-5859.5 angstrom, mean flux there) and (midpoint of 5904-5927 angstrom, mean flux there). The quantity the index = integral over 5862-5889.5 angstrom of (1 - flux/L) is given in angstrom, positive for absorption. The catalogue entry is 0.3 angstrom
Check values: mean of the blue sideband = 1.76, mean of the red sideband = 1.8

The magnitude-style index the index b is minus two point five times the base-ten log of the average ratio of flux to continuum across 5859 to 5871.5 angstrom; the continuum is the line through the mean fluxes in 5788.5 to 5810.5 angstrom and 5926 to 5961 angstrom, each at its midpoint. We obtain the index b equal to 0.082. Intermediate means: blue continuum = 1.96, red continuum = 1.86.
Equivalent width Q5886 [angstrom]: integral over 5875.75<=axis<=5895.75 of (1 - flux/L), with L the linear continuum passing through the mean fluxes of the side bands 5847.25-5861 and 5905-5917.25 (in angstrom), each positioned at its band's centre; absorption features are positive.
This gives 3.68 angstrom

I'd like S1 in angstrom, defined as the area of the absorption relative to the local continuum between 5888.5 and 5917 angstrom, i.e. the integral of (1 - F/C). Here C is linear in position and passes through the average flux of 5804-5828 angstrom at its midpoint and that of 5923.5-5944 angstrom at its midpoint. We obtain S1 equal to 5.9 angstrom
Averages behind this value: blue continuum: 1.88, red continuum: 1.94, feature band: 1.53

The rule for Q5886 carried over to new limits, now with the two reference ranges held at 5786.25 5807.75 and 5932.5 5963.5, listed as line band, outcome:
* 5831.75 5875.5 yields 2.83 angstrom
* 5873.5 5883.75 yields 0.60 angstrom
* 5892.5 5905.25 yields 2.77 angstrom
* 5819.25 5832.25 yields 0.38 angstrom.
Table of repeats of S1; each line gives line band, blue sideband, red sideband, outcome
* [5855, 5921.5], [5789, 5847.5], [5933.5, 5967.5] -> 6.86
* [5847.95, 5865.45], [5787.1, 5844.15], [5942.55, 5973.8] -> 1.11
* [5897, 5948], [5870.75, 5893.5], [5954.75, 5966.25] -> -3.82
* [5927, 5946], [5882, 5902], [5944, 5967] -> -2.90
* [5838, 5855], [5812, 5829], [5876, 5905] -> -0.22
